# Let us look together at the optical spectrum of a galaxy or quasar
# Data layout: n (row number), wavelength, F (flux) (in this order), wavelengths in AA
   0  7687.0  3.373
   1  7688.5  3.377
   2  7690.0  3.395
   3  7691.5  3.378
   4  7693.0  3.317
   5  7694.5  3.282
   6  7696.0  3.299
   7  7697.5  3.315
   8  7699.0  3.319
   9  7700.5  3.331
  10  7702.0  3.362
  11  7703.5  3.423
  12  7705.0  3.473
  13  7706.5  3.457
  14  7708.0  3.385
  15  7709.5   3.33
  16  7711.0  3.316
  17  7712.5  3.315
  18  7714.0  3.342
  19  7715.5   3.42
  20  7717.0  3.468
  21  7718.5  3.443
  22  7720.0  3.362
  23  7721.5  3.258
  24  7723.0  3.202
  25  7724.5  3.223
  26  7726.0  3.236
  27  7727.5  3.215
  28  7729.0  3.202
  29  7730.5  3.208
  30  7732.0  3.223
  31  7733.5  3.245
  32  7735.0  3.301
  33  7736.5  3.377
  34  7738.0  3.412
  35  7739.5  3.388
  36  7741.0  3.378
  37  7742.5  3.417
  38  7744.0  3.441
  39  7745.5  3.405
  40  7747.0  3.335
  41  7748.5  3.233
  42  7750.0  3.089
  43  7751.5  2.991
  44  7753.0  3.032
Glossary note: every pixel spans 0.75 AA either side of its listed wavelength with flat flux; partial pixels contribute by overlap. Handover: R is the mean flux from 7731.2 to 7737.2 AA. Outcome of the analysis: 3.29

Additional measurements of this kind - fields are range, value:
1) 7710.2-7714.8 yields 3.33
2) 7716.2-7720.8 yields 3.42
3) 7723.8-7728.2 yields 3.22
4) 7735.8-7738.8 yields 3.39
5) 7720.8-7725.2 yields 3.23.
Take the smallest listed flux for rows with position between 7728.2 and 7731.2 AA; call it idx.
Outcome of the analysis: 3.202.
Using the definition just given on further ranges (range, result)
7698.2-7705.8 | 3.319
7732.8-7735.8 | 3.245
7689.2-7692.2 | 3.378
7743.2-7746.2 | 3.405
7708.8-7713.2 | 3.315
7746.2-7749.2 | 3.233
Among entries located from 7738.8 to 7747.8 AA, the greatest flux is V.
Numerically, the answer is 3.441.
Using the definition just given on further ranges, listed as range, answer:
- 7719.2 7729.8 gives 3.362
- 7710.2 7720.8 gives 3.468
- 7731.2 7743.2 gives 3.417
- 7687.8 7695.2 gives 3.395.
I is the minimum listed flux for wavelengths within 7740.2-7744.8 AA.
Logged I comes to 3.378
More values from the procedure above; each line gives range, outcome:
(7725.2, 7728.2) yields 3.215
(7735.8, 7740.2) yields 3.377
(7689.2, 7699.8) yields 3.282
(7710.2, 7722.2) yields 3.258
